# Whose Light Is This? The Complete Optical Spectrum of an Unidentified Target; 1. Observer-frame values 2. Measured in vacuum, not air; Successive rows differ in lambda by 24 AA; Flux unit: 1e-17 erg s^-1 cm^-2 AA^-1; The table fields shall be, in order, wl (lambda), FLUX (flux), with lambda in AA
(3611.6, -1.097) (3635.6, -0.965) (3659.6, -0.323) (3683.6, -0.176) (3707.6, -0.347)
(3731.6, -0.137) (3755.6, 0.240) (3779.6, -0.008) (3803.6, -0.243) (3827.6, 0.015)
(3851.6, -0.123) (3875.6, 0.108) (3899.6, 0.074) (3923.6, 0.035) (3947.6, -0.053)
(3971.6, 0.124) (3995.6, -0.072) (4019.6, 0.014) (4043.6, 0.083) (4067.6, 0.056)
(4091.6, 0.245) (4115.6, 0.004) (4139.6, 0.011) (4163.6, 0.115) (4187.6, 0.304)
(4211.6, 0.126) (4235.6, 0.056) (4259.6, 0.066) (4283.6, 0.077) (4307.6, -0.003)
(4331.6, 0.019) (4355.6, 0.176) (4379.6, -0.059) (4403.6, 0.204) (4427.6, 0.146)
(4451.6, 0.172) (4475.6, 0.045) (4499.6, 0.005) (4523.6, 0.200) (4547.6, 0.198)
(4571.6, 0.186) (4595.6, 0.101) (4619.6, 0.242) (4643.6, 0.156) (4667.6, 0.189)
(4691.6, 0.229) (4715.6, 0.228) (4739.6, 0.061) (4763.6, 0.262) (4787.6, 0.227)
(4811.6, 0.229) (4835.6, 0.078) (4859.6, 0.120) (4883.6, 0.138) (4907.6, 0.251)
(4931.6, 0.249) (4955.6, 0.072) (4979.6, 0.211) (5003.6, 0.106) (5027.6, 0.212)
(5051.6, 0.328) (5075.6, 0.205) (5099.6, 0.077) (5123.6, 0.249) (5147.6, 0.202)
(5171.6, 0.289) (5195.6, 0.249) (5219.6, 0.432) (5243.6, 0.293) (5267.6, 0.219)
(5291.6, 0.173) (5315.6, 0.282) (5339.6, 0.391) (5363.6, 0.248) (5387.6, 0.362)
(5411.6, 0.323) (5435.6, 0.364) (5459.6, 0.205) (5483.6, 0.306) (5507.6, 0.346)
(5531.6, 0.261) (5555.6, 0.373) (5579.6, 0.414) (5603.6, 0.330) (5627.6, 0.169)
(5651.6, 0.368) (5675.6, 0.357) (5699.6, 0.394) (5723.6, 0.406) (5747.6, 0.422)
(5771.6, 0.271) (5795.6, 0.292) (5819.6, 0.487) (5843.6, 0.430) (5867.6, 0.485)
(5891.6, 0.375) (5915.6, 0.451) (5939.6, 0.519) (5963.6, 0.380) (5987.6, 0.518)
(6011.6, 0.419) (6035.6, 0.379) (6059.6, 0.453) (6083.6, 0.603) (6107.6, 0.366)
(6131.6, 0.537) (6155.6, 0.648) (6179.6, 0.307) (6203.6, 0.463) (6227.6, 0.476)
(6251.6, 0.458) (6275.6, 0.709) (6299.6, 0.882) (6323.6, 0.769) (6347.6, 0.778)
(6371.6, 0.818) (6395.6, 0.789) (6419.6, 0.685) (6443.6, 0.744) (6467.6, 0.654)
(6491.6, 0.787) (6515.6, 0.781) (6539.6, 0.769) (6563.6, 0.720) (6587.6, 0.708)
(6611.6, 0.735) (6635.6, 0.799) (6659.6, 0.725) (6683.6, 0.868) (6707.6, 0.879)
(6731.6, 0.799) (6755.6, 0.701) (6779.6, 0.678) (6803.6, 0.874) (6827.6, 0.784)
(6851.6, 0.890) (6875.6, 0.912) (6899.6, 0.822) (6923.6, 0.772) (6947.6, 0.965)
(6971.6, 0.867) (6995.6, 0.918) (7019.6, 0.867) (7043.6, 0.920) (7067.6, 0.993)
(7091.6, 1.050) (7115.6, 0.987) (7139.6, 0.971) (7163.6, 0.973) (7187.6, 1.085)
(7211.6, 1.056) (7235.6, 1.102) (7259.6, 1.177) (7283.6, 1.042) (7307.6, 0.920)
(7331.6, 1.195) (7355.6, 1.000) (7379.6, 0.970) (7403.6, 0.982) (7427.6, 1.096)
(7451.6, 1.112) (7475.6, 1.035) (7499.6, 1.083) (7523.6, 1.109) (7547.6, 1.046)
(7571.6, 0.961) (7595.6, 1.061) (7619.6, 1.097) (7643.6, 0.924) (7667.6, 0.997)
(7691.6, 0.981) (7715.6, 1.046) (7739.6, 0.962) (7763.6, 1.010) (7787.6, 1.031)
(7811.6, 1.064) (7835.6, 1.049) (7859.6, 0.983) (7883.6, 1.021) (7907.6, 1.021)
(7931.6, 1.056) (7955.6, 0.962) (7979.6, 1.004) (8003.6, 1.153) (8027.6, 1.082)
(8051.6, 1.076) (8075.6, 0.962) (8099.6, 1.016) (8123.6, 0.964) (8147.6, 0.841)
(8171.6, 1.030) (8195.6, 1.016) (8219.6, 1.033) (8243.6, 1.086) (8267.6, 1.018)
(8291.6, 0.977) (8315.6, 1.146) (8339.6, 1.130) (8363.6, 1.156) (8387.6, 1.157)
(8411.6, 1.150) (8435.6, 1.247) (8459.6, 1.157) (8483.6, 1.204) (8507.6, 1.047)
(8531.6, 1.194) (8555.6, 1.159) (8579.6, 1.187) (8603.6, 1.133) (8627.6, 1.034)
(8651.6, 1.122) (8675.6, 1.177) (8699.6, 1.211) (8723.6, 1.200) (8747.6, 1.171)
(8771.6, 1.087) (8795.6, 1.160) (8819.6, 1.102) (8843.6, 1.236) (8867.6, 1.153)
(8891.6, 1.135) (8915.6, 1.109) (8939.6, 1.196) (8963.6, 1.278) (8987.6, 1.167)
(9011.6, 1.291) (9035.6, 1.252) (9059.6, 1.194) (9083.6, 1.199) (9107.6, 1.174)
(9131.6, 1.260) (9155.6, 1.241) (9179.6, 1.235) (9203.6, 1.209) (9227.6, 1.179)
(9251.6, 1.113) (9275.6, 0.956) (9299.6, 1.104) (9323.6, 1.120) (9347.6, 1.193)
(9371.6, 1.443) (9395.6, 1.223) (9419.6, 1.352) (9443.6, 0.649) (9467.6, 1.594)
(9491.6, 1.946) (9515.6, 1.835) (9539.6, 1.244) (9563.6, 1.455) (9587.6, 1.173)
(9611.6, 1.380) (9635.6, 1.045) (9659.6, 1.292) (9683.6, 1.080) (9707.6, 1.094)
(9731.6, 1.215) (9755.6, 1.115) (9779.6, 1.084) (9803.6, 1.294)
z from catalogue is 0.573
